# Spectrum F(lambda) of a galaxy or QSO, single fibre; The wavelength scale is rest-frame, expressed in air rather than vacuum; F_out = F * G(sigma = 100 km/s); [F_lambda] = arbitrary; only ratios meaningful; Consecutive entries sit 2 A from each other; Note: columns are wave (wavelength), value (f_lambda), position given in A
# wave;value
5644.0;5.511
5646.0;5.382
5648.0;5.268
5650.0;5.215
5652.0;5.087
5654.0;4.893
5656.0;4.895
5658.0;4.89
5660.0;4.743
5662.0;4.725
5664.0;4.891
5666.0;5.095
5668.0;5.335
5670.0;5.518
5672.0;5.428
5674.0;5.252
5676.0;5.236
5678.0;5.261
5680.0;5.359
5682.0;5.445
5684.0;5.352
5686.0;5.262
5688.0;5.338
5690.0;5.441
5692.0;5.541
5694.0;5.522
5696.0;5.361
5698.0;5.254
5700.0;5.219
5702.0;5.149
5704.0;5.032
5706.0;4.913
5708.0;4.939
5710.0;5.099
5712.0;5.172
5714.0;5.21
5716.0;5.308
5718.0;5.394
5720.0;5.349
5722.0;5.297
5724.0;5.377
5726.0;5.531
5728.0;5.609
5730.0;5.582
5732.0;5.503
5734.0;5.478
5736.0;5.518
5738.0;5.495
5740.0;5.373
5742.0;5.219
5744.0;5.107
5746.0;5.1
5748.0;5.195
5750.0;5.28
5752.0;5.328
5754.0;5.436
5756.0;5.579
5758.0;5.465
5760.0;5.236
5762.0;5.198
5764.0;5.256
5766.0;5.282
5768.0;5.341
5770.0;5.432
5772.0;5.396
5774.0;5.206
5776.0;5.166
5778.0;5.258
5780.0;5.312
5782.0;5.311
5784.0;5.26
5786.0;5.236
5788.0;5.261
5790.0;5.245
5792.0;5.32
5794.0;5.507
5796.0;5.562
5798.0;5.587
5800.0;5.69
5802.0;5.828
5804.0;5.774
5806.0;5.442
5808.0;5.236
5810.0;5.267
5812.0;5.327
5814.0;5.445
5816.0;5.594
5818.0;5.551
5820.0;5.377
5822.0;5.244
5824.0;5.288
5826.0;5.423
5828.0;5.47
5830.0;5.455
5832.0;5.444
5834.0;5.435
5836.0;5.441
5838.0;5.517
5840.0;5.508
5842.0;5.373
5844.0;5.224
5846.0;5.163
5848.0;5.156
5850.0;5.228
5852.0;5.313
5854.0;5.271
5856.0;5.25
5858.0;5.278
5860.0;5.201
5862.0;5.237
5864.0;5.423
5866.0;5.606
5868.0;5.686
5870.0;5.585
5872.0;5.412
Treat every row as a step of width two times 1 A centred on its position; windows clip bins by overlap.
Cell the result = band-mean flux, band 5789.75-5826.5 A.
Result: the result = 5.46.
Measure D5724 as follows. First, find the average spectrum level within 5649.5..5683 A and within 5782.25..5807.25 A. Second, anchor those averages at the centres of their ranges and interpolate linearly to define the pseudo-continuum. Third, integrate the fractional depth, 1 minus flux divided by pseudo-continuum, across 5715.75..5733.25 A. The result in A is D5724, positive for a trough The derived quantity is -0.5 A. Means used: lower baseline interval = 5.13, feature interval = 5.45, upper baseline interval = 5.47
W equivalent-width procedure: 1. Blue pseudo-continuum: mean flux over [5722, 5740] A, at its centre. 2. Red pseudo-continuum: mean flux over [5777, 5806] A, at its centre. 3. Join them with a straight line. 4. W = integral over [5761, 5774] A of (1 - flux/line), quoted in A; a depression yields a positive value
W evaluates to 0.36 A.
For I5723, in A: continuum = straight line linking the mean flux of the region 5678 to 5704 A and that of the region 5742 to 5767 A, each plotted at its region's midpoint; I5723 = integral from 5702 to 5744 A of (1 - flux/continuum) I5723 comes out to 0.0 A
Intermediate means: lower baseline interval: 5.34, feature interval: 5.31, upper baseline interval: 5.29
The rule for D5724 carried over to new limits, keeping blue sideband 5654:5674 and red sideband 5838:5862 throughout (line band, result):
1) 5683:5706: -0.9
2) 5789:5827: -1.7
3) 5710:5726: -0.6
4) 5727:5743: -1.0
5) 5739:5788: -1.1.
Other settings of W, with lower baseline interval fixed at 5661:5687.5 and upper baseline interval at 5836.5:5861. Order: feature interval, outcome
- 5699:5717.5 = 0.5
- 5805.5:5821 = -0.4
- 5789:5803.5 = -0.7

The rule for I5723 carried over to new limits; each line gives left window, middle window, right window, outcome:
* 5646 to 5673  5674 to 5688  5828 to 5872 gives -0.5 A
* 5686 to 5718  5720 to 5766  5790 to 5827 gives -0.4 A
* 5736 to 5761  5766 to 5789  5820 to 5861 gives 0.2 A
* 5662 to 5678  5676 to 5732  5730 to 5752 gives -0.4 A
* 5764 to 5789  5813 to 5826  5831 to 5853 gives -0.2 A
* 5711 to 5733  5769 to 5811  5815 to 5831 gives 0.2 A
